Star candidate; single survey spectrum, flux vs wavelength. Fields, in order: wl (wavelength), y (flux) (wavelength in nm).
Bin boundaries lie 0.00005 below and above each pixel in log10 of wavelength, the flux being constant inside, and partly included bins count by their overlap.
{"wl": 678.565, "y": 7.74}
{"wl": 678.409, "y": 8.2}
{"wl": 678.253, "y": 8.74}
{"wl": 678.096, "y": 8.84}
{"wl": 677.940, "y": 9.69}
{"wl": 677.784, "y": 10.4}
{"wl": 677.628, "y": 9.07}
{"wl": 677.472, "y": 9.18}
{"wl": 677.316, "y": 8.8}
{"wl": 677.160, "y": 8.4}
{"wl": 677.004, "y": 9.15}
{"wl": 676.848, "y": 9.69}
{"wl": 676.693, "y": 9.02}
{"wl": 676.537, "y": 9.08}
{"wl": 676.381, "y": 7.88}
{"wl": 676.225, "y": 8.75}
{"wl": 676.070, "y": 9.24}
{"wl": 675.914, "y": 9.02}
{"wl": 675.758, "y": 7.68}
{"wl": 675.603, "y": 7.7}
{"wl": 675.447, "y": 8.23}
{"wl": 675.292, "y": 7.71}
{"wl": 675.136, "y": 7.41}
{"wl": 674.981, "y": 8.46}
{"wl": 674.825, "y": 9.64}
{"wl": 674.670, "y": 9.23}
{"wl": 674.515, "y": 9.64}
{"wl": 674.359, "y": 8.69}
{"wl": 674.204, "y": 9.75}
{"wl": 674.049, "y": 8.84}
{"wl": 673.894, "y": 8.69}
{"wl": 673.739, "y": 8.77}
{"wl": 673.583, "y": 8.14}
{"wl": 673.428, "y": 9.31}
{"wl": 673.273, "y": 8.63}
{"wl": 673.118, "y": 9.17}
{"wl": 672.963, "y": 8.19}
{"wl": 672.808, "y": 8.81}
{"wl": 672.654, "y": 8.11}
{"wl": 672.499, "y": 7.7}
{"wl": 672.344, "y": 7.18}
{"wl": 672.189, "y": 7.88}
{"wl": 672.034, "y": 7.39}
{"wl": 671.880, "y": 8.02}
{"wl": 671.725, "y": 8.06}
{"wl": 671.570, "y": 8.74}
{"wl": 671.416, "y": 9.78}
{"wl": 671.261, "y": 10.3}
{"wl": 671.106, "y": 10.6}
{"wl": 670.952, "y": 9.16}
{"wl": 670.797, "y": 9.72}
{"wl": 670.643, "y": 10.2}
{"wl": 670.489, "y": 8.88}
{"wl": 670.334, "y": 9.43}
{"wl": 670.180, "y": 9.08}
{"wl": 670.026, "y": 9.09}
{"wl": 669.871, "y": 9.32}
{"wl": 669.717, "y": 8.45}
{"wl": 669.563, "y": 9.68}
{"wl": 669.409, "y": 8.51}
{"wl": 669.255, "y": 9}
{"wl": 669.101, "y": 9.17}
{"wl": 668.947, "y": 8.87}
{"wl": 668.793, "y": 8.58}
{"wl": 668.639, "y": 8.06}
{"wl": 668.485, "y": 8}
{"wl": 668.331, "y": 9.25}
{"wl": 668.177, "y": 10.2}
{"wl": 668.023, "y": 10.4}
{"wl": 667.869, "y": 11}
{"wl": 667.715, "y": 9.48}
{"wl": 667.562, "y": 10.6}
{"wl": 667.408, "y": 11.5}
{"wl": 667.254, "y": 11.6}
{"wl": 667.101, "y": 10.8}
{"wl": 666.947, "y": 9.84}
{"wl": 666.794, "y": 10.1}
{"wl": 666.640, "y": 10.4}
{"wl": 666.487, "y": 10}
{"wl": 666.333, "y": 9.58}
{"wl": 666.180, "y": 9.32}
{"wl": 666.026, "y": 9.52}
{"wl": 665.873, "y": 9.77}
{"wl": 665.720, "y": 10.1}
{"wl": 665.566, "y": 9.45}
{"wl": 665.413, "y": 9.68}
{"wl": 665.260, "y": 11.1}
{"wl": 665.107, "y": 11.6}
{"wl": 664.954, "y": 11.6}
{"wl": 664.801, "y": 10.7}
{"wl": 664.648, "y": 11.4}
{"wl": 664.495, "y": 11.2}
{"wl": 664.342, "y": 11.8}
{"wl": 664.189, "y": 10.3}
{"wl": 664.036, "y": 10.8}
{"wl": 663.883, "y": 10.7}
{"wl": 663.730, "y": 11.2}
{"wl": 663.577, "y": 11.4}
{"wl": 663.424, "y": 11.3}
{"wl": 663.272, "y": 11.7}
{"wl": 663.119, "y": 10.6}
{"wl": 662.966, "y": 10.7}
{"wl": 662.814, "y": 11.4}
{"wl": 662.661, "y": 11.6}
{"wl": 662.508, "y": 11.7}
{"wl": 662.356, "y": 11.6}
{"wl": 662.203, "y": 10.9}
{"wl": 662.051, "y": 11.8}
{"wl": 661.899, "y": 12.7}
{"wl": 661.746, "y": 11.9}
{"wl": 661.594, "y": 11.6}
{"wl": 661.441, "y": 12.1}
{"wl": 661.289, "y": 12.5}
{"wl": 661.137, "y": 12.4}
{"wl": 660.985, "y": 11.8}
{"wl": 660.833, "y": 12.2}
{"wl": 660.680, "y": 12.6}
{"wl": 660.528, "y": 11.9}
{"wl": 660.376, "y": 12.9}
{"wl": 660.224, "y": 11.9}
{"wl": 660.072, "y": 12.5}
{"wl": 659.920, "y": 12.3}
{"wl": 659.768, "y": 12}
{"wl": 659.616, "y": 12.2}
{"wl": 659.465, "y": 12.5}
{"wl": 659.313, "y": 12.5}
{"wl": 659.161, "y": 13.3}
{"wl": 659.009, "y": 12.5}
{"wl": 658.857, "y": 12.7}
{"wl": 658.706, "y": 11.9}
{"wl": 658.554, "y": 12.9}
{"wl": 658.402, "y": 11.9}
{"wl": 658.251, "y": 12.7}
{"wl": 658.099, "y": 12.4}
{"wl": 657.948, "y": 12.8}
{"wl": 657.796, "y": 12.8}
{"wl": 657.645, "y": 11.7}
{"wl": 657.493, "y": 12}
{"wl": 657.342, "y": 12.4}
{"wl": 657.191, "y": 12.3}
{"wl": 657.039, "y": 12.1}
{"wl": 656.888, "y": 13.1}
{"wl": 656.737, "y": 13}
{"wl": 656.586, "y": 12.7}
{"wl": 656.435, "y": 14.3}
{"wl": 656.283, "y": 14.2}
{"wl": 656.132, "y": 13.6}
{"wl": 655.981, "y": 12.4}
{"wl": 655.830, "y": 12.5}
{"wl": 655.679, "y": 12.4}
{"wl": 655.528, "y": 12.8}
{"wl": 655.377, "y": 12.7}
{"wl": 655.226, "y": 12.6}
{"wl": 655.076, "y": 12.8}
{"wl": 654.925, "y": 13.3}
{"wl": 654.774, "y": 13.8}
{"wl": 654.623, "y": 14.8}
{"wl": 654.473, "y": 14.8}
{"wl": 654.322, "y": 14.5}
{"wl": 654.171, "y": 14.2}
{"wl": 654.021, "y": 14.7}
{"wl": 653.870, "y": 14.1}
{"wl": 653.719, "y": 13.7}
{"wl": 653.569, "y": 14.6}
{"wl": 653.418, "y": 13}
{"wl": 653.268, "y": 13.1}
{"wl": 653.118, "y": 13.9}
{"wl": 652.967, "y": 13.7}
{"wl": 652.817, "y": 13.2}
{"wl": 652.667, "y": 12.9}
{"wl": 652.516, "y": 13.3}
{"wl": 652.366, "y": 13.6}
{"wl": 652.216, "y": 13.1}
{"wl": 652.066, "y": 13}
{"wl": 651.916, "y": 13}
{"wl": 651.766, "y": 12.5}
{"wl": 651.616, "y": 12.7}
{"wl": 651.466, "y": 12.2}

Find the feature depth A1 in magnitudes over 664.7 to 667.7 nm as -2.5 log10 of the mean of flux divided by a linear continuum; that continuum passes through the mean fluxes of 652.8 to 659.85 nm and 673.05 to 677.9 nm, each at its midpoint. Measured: 0.05 mag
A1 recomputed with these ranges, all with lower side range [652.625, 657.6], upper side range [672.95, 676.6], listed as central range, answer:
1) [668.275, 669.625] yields 0.15 mag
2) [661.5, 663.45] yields 0.01 mag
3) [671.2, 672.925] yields 0.12 mag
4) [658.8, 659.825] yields -0.02 mag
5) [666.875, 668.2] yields -0.02 mag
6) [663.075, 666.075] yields 0.03 mag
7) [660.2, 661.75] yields -0.02 mag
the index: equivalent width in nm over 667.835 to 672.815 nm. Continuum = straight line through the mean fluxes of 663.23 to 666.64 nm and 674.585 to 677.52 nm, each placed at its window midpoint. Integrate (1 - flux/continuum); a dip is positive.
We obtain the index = 0.36 nm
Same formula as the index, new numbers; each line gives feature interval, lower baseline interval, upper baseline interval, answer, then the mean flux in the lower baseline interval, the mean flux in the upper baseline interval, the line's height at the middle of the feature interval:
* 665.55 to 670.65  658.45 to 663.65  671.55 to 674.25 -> 0.122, 12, 8.39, 9.86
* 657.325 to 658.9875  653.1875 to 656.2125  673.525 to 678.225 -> 0.048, 13.5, 8.83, 12.8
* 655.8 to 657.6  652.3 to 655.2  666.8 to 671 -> 0.011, 13.8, 9.56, 13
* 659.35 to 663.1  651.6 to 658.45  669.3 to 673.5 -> -0.138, 13.2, 8.87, 11.5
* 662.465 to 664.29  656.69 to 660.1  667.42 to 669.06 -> -0.024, 12.5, 9.52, 11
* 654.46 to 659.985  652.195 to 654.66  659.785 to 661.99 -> 0.101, 13.8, 12.2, 13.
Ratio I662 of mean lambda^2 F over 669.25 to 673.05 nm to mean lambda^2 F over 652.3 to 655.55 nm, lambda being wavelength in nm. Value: 0.7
